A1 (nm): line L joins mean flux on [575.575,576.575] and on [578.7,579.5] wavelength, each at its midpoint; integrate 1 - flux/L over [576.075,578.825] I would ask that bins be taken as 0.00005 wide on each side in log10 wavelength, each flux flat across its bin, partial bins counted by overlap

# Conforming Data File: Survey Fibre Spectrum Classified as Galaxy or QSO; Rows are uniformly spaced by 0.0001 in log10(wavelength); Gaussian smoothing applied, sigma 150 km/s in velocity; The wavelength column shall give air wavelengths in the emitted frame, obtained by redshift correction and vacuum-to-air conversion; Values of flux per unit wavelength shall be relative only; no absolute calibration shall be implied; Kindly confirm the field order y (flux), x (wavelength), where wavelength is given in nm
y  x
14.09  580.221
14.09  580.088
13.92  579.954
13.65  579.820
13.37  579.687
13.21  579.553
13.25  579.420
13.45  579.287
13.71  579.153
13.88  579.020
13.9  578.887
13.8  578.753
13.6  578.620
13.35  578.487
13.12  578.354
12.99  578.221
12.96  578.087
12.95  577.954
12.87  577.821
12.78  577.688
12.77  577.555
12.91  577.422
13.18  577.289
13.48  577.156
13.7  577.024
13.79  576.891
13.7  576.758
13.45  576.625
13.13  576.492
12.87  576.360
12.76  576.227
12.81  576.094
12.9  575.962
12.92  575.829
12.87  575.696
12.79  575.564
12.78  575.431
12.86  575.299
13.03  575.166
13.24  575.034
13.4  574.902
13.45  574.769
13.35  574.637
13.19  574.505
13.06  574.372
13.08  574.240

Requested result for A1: 0.01 nm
